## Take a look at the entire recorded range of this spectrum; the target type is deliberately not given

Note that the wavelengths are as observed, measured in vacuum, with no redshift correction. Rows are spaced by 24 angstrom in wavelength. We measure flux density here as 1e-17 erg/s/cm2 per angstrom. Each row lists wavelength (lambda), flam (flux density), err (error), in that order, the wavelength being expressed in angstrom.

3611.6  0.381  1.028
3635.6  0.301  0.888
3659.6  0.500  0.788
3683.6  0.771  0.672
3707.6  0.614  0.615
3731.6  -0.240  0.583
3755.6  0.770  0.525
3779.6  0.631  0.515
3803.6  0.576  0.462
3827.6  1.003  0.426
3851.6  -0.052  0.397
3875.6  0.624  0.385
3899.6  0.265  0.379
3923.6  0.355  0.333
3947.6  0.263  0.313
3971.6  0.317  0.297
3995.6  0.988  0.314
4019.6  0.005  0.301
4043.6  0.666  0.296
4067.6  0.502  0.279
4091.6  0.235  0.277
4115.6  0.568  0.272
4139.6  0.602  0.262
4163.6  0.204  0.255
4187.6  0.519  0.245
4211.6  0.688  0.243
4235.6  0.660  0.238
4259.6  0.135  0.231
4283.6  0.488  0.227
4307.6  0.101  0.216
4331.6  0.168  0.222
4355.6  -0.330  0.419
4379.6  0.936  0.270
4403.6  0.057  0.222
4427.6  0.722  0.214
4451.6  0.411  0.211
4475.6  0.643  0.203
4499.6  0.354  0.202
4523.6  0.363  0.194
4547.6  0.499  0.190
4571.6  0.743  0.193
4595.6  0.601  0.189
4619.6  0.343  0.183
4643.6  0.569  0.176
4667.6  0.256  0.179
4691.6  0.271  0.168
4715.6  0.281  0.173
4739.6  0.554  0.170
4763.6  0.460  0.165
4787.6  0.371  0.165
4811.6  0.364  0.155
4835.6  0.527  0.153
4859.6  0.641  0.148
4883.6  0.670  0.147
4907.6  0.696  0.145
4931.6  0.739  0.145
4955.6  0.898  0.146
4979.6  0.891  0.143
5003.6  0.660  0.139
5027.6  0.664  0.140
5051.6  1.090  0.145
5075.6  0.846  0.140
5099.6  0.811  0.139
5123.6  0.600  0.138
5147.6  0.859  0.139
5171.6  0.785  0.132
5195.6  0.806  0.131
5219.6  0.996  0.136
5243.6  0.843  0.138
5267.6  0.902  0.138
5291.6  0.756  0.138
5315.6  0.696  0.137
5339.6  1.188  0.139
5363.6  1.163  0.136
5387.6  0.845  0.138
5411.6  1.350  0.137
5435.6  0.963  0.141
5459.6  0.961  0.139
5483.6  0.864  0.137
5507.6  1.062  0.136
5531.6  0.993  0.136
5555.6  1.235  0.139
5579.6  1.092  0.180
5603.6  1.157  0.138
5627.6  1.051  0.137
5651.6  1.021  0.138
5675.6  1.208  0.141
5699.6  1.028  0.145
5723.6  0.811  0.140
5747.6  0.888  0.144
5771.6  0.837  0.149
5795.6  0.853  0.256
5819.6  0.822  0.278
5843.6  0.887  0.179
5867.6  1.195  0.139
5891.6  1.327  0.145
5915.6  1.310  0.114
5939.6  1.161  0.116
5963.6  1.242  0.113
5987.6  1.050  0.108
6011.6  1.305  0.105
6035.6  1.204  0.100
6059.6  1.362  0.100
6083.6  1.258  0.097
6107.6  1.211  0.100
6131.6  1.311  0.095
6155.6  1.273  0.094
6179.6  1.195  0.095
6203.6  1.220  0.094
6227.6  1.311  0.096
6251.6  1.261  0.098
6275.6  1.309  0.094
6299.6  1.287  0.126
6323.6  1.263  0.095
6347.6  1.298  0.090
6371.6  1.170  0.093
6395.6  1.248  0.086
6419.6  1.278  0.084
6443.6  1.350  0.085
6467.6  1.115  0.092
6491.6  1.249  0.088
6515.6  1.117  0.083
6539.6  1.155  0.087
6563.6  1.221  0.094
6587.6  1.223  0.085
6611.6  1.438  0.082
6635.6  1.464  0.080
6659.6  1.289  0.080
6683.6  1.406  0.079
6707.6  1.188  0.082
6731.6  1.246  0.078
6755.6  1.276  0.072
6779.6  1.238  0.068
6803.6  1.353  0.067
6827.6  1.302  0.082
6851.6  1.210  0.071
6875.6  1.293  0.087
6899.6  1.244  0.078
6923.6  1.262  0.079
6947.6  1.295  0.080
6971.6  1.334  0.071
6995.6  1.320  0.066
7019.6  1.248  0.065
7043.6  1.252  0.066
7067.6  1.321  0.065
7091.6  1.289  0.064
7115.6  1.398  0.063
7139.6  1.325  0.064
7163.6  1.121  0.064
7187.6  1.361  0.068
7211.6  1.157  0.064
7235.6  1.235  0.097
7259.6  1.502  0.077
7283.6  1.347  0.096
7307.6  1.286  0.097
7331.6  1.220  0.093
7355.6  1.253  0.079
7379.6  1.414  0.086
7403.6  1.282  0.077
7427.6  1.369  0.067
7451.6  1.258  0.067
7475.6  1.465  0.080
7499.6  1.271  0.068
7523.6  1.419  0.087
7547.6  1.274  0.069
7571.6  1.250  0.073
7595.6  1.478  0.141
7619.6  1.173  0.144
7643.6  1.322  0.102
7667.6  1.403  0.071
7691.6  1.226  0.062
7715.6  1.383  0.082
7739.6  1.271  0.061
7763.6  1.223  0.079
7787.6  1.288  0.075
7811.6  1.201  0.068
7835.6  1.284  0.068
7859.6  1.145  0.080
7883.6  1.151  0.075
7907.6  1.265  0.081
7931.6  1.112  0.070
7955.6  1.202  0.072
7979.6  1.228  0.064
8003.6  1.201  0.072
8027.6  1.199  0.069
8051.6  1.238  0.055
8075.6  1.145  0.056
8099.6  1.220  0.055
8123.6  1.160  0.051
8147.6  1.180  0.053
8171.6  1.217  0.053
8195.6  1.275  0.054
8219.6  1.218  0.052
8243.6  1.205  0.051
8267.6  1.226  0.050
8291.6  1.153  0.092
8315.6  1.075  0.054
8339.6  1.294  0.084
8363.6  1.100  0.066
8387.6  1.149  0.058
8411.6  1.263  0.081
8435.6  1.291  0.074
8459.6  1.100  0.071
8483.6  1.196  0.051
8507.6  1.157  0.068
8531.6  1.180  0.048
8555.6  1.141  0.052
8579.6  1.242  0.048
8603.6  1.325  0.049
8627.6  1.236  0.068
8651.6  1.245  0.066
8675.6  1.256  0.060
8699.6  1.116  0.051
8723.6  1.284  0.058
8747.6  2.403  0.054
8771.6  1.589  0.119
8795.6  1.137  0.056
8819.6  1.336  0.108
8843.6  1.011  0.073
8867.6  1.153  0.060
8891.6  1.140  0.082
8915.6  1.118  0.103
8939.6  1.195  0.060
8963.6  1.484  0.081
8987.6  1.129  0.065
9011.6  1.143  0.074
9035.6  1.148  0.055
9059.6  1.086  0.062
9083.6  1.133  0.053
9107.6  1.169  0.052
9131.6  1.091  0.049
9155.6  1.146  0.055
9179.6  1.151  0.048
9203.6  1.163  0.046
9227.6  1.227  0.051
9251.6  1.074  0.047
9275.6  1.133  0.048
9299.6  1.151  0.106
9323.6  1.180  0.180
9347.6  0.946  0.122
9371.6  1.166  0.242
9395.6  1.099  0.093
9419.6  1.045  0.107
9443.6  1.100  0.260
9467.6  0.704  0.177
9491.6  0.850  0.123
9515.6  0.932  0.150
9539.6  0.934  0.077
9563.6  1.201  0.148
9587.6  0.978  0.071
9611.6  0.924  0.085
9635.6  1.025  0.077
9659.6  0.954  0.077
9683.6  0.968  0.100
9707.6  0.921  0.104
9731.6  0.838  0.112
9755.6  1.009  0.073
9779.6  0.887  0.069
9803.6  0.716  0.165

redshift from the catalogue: 0.333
